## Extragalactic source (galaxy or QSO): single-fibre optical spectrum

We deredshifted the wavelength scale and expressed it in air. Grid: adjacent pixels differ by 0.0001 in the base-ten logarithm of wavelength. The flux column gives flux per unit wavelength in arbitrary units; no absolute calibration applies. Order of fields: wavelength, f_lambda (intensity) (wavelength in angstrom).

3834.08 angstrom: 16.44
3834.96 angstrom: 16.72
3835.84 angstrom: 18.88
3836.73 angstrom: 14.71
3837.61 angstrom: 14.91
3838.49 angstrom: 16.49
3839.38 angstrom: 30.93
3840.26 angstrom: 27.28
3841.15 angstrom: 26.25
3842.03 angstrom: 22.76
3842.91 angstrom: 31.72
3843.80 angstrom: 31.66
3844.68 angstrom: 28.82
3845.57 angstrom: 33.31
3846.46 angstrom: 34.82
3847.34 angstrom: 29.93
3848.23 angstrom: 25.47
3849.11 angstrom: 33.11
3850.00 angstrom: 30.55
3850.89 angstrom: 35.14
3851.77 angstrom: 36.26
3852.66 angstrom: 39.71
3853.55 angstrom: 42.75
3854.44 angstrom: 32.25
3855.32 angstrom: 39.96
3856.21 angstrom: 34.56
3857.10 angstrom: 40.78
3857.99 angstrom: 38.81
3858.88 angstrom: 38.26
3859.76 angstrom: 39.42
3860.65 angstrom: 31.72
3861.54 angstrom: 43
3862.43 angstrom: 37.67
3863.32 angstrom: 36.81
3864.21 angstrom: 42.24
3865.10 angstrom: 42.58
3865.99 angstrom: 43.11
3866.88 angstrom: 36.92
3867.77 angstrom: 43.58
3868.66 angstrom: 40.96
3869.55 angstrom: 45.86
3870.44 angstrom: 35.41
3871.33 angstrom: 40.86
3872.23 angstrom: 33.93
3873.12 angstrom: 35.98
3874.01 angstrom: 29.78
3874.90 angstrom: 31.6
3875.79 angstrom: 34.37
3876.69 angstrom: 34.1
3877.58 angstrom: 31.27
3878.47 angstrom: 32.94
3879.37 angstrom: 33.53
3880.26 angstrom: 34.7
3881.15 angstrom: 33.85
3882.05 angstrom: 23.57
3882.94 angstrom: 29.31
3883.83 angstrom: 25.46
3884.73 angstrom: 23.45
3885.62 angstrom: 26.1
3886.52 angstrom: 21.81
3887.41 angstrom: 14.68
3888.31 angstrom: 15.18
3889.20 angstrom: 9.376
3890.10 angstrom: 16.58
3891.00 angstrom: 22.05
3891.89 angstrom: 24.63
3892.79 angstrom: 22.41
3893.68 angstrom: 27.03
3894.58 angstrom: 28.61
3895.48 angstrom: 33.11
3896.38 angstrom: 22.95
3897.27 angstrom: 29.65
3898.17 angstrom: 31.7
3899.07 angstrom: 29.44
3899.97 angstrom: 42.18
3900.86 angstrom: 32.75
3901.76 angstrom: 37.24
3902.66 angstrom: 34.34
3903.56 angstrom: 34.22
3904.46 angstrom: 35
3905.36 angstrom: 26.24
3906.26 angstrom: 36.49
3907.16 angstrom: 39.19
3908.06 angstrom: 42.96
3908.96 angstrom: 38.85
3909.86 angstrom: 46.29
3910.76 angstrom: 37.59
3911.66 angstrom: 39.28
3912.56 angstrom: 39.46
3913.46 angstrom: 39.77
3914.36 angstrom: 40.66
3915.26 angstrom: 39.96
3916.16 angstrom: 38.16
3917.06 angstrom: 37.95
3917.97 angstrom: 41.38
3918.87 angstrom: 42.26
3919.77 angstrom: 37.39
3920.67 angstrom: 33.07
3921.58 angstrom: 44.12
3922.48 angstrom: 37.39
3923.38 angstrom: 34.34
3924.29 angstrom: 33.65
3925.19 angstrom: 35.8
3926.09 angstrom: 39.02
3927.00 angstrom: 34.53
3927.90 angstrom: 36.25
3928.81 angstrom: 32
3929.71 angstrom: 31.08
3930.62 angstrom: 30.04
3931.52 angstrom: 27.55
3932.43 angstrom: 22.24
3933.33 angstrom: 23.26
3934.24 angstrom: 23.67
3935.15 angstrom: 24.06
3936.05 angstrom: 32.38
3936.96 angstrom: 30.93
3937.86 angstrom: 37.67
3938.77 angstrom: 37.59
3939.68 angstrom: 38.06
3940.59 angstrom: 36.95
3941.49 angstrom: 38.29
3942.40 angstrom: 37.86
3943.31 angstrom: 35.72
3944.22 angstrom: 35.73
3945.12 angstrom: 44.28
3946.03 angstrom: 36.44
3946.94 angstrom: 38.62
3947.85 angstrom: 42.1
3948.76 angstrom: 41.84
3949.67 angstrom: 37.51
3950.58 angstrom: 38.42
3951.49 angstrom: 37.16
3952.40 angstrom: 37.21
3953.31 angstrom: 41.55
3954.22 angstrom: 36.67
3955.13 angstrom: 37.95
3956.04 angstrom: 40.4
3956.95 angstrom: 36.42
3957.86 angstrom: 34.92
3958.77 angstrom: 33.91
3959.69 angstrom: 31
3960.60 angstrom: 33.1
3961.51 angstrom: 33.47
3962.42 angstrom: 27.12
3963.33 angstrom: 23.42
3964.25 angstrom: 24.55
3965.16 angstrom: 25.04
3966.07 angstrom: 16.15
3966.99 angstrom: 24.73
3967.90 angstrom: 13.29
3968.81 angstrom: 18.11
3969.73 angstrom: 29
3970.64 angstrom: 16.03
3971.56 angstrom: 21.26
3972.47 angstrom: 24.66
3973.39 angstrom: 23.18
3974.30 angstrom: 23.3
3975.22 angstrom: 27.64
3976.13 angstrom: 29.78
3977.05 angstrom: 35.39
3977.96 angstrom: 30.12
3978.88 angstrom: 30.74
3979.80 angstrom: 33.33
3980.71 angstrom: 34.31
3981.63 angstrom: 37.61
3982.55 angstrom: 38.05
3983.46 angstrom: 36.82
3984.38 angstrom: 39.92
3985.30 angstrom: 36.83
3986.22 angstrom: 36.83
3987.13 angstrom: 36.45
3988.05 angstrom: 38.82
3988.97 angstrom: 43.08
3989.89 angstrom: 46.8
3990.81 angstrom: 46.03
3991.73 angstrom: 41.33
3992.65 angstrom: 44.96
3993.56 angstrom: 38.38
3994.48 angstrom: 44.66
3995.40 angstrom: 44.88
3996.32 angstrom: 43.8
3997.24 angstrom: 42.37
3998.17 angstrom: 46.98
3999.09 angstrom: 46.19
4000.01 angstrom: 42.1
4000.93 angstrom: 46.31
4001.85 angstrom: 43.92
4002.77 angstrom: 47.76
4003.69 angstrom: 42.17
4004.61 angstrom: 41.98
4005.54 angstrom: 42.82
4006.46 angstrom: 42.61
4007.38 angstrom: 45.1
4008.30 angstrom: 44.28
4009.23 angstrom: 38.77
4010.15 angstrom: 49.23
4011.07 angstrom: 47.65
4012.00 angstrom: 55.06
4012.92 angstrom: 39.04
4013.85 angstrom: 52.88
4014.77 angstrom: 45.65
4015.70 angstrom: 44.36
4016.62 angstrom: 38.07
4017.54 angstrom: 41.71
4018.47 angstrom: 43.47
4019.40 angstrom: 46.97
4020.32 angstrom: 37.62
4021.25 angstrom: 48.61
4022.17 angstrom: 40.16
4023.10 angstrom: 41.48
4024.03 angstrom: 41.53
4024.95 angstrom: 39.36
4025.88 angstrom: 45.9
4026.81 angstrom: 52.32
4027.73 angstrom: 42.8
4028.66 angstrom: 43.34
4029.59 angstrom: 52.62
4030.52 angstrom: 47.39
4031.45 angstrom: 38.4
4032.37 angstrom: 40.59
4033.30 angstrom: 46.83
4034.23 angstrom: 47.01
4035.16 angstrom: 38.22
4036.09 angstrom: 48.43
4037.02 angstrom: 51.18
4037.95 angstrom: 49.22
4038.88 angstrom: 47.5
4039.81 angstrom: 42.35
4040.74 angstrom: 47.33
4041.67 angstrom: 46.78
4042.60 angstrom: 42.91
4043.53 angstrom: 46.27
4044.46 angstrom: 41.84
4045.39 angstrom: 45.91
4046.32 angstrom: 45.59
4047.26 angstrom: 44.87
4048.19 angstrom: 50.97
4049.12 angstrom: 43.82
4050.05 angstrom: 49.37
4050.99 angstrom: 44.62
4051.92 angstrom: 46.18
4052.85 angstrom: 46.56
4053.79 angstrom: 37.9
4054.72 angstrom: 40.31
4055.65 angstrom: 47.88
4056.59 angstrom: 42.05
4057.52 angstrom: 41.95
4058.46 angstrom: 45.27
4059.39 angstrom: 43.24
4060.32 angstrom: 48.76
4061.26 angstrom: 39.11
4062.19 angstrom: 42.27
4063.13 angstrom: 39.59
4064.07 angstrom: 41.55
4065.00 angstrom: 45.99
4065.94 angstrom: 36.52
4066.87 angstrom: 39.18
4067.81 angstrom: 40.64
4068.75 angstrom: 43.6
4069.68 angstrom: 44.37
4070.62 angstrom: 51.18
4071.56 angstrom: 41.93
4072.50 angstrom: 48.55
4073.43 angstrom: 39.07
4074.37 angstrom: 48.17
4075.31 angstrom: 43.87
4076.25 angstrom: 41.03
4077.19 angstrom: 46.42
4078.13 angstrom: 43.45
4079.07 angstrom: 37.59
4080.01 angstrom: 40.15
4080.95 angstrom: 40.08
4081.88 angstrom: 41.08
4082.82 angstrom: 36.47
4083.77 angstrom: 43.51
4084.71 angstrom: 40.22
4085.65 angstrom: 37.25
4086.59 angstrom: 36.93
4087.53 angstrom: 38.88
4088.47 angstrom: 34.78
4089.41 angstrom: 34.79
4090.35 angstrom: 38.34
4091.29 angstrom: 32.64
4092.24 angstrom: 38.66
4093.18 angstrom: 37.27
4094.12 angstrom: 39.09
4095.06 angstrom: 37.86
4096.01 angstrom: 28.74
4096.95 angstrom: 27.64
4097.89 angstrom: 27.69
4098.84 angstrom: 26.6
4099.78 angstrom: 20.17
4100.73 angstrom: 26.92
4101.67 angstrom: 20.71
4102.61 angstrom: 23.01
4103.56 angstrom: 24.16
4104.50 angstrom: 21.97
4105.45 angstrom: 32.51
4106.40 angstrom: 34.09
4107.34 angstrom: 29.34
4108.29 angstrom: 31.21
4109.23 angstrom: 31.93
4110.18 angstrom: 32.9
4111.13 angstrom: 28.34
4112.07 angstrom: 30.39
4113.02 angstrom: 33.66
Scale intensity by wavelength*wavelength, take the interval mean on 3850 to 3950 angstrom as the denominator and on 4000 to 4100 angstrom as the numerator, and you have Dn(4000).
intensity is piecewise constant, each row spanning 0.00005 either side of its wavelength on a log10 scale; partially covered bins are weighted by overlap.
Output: 1.34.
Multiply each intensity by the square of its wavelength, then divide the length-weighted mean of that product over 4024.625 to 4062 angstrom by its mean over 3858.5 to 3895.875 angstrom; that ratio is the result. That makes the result 1.55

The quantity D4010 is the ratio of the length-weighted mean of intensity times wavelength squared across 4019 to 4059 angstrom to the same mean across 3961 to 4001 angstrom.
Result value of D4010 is 1.4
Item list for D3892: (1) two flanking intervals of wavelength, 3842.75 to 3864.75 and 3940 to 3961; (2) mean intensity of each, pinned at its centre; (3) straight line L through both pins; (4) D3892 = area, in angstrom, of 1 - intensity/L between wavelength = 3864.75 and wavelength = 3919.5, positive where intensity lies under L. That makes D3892 5.1 angstrom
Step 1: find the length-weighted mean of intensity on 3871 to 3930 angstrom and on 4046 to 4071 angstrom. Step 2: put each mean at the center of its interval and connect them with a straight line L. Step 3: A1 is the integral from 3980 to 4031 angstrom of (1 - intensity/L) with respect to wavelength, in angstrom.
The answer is -4.0 angstrom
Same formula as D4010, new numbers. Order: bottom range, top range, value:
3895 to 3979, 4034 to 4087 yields 1.39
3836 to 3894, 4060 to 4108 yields 1.32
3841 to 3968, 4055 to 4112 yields 1.21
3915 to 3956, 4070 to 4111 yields 1.07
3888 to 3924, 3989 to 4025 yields 1.38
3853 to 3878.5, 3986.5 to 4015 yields 1.26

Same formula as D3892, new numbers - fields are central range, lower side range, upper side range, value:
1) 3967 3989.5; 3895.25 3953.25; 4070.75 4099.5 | 3.7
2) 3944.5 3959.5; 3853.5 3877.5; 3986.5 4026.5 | 1.1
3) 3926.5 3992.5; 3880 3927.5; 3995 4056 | 8.8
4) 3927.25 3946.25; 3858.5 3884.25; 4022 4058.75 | 3.1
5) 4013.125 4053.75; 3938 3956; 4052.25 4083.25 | -3.5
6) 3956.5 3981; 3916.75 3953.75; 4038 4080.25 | 6.9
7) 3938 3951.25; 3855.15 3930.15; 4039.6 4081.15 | -0.5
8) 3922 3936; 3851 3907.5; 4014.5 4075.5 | 2.0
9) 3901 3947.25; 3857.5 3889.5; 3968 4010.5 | -1.0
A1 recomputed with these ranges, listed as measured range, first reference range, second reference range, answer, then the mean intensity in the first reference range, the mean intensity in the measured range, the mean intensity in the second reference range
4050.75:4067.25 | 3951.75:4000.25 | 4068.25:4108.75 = -3.3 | 34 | 42.7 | 36.1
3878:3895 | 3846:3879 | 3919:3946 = 5.4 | 36.6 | 24.5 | 34.1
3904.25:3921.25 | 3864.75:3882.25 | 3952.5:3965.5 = -1.9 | 36.1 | 38.6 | 33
